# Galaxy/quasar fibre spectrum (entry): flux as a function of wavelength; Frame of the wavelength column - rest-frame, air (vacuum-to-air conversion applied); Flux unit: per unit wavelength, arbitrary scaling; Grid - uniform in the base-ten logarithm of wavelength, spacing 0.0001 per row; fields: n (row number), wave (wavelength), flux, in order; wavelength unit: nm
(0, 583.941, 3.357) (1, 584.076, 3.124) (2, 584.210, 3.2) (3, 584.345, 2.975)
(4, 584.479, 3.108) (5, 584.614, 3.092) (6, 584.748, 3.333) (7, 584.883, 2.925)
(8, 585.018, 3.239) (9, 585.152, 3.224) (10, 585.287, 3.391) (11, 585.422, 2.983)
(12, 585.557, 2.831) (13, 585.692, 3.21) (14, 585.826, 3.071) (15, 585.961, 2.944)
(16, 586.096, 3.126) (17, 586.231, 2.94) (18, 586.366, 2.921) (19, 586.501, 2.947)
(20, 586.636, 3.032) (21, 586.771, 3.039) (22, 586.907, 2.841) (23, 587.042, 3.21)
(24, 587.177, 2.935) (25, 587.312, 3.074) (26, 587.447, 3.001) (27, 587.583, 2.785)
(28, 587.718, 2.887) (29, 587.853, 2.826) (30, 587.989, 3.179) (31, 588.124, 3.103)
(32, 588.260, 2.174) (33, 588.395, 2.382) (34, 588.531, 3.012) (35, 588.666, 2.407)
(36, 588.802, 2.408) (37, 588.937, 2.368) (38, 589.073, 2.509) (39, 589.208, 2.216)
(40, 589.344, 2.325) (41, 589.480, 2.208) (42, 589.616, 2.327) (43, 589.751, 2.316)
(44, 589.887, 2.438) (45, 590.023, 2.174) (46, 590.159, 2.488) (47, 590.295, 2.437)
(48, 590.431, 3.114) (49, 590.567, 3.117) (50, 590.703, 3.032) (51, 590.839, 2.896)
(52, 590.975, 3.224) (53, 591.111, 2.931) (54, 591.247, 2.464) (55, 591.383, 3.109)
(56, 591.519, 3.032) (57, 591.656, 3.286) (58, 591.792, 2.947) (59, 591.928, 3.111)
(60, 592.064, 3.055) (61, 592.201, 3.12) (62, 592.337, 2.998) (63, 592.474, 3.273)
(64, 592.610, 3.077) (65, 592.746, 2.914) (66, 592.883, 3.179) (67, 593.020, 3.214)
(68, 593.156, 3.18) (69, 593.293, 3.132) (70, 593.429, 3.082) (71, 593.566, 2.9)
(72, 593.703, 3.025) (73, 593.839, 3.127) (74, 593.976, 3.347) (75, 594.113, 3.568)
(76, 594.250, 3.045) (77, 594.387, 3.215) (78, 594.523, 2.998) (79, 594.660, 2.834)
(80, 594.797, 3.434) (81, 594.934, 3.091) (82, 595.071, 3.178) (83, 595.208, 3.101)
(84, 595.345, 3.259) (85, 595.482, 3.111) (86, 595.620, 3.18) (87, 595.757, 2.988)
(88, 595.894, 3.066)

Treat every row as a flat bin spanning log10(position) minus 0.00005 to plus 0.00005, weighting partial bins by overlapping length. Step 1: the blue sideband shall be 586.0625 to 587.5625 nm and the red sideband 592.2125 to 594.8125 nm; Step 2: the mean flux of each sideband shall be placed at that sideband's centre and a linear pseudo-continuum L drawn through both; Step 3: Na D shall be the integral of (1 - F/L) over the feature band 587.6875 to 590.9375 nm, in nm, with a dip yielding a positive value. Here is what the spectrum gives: 0.474 nm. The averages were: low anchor 3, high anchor 3.13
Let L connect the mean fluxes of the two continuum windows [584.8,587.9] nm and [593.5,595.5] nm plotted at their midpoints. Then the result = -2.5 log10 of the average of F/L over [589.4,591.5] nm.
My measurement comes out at 0.149 mag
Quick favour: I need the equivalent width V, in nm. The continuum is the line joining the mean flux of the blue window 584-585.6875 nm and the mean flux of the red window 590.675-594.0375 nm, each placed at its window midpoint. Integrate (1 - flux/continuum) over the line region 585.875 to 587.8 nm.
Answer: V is 0.08 nm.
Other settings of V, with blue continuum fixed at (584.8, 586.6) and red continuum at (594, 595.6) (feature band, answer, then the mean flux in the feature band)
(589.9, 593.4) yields 0.18 nm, 2.97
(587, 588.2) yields 0.04 nm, 2.99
